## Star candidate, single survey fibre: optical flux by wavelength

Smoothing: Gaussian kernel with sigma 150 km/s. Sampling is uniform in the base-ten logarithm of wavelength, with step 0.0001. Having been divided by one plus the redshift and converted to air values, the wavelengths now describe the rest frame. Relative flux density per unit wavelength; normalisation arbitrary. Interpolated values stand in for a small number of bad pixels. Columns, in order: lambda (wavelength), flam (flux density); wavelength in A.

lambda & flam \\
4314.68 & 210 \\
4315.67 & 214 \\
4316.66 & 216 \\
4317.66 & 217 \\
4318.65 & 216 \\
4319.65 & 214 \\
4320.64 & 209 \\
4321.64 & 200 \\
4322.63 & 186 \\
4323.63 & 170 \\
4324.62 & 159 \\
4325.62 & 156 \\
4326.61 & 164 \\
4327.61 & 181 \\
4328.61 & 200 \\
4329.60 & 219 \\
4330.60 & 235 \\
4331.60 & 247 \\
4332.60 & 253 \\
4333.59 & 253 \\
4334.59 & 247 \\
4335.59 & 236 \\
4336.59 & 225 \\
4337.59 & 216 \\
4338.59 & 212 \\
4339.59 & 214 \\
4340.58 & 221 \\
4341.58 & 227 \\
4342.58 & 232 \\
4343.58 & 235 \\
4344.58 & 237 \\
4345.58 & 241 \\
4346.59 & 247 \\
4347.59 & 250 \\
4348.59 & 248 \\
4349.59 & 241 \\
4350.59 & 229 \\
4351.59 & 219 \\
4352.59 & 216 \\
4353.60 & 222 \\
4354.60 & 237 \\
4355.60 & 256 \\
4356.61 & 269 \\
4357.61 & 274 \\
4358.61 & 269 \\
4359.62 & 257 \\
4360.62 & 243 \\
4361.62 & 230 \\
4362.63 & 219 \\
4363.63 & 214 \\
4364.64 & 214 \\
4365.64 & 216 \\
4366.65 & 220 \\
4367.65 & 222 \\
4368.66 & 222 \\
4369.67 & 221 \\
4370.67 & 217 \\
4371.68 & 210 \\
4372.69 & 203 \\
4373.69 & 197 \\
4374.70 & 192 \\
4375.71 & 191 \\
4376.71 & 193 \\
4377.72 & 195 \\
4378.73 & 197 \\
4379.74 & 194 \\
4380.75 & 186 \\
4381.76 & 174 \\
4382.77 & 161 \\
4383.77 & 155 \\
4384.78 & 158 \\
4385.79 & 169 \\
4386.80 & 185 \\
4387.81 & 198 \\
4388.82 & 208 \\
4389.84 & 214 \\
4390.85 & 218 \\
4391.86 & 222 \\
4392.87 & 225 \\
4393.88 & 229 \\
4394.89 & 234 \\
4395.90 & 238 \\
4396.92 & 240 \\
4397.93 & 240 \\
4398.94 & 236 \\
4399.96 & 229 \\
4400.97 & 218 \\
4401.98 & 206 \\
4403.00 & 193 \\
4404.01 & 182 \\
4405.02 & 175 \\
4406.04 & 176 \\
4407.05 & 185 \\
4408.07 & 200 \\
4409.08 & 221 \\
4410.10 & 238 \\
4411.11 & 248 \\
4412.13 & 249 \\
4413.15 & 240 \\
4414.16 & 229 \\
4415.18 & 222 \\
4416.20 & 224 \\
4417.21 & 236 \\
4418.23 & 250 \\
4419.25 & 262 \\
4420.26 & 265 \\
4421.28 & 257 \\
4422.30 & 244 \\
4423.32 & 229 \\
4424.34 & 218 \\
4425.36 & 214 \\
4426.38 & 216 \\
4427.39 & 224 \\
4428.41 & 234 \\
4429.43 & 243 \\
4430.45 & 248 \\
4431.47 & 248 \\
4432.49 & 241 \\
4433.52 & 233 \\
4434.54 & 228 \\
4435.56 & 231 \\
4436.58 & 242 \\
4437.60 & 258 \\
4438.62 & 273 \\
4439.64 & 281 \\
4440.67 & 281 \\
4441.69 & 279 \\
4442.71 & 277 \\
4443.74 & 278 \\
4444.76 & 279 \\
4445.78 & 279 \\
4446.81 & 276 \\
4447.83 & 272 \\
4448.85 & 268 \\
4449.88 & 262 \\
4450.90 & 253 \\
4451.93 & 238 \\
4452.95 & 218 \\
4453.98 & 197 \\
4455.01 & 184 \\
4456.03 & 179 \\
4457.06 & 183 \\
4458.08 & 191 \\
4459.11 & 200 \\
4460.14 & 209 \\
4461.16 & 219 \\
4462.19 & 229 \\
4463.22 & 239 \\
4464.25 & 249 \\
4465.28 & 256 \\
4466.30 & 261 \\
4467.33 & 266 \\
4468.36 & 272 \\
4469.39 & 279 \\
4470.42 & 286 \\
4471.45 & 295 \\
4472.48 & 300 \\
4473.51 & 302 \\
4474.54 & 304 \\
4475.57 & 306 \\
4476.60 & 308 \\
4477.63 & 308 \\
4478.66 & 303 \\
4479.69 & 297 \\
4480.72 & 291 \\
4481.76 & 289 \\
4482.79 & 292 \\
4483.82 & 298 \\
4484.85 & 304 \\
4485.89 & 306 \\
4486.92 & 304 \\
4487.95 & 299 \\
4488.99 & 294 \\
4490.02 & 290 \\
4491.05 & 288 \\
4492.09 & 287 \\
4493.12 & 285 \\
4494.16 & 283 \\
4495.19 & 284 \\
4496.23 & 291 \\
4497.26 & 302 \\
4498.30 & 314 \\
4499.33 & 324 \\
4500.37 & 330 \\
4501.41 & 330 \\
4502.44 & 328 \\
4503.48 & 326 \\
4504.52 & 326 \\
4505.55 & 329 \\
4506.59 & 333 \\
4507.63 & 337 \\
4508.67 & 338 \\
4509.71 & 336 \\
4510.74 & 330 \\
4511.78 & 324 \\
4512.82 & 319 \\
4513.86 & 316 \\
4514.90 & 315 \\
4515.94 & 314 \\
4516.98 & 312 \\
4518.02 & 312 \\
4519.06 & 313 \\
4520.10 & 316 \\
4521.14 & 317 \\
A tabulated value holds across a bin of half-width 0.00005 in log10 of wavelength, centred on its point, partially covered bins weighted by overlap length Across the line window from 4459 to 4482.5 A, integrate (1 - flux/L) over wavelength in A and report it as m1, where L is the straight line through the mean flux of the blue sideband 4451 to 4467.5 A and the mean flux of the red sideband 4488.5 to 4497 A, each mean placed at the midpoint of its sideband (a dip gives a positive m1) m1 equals -2.9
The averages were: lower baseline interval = 220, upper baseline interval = 288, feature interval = 274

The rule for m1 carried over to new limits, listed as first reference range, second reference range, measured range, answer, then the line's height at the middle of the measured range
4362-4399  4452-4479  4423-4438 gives -0.1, 233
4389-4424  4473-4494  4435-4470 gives 2.9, 268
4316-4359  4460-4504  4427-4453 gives 1.4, 270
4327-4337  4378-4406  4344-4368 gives -2.1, 218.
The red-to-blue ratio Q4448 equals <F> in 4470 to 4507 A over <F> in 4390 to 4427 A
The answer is 1.3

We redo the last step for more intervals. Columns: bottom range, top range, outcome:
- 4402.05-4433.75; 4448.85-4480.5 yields 1.12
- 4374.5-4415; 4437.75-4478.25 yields 1.25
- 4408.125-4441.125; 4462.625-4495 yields 1.20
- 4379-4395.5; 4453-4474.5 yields 1.23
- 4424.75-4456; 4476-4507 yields 1.23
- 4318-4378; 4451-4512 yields 1.28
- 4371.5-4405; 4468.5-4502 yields 1.48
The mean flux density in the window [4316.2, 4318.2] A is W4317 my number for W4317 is 216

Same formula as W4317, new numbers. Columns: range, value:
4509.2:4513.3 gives 328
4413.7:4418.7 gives 232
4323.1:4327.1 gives 163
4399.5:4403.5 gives 211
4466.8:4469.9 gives 272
